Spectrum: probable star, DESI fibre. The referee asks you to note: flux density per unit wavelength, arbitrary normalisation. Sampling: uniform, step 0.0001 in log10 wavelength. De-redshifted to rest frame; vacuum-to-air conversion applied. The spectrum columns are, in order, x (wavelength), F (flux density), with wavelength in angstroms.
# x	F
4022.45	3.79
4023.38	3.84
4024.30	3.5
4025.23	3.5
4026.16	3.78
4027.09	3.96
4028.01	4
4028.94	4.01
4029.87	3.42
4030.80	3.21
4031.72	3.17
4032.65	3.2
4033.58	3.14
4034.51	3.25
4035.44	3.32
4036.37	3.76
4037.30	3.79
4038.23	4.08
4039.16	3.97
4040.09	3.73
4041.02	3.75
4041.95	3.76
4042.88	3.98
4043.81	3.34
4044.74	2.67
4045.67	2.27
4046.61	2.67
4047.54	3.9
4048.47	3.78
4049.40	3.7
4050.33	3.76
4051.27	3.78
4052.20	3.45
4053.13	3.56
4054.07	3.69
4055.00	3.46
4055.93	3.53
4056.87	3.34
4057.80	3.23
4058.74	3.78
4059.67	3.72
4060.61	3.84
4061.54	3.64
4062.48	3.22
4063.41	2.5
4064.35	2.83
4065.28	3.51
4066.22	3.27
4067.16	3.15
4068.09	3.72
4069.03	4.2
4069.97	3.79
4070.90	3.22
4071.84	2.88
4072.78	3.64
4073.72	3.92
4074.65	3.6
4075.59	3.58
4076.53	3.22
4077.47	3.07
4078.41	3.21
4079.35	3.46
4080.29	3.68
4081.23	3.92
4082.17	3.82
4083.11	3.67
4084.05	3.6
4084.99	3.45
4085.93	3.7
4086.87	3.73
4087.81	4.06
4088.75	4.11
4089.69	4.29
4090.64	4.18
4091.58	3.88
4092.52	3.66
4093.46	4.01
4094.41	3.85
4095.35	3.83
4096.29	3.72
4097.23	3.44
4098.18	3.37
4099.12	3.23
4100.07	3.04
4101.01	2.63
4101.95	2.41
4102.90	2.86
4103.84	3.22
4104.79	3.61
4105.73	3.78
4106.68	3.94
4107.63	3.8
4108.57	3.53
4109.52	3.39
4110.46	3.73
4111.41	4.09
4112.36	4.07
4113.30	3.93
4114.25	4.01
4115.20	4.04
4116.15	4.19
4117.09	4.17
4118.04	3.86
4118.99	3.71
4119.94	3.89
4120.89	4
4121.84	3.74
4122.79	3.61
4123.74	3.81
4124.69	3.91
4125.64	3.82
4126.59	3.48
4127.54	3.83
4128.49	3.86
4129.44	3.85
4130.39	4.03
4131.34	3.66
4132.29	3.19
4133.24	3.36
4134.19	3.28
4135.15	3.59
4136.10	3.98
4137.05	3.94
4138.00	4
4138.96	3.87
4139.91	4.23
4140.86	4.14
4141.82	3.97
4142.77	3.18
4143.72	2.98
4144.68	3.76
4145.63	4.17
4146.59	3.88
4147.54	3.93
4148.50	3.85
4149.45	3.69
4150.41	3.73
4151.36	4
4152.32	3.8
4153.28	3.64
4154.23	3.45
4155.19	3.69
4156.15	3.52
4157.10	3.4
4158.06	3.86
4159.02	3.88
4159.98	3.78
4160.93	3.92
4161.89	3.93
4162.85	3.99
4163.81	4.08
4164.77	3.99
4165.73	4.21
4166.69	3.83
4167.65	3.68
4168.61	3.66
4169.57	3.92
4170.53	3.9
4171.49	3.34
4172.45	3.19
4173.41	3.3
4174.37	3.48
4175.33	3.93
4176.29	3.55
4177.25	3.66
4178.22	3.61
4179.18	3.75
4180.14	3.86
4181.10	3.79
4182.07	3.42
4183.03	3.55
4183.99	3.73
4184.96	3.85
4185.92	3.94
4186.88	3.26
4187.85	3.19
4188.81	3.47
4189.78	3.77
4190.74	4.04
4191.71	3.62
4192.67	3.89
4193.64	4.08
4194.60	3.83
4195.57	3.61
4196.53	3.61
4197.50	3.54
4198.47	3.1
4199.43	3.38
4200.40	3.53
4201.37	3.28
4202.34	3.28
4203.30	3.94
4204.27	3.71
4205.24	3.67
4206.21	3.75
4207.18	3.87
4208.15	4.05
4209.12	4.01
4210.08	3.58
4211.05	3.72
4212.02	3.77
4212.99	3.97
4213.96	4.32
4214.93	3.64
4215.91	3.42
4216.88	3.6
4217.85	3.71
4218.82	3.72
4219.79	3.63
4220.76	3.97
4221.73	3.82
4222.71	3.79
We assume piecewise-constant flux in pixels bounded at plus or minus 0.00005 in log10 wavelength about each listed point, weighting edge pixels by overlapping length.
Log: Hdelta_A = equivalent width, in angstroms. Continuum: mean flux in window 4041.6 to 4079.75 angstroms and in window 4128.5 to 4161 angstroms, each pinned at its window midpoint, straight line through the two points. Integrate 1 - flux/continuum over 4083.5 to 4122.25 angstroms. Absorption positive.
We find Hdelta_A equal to -1.22 angstroms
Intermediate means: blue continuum 3.43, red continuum 3.74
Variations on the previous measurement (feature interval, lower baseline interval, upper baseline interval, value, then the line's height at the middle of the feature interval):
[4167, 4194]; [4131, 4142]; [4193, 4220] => 0.4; 3.72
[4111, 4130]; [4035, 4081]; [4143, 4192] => -1.5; 3.62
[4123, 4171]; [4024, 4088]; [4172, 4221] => -2.2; 3.62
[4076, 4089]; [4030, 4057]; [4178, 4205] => -0.3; 3.52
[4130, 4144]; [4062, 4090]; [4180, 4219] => -0.4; 3.61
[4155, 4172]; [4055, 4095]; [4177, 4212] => -0.8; 3.65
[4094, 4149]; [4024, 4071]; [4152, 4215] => -1.2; 3.62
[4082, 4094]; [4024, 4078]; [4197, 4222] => -1.1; 3.54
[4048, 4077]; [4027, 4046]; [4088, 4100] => 1.1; 3.63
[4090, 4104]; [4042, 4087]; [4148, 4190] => 0.4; 3.54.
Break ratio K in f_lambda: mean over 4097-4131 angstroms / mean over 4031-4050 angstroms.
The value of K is 1.1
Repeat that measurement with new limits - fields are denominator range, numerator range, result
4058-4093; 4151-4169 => 1.06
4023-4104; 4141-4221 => 1.05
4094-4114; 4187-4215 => 1.05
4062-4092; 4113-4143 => 1.07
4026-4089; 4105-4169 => 1.08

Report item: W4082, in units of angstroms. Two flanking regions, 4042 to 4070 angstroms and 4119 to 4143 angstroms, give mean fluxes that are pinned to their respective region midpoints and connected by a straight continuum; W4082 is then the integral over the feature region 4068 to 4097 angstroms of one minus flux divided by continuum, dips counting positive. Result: -1.1 angstroms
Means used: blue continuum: 3.44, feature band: 3.7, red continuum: 3.77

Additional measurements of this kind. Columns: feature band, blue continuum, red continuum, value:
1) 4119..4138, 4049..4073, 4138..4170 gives -0.1 angstroms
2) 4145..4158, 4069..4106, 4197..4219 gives -0.5 angstroms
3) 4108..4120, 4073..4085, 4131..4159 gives -0.8 angstroms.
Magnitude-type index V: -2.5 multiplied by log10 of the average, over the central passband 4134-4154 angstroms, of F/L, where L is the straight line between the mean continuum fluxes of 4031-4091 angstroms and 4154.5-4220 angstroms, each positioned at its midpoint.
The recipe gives -0.04 mag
